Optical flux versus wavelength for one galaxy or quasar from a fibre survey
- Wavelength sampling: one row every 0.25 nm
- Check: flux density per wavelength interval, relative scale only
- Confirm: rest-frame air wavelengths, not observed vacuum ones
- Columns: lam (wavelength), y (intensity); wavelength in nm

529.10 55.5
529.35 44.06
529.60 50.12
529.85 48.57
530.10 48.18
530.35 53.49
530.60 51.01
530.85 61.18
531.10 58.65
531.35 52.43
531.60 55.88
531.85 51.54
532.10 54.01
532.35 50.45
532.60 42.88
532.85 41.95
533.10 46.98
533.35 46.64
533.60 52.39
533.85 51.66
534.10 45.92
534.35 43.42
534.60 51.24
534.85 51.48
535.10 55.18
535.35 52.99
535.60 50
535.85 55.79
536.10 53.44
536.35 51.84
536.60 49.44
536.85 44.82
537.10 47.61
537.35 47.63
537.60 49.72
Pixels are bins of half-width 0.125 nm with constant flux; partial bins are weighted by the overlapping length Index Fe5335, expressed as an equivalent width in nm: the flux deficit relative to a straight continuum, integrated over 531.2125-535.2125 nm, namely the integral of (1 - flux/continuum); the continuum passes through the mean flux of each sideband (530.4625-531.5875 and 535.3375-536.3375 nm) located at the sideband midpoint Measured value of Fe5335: 0.36 nm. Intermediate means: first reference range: 55.8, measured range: 49.6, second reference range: 52.9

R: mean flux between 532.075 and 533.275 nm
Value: 46.7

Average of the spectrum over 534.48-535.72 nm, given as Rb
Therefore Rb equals 52.2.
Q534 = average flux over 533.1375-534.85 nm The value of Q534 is 48.7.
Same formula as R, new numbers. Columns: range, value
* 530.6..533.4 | 51.3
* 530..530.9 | 53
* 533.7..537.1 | 50.5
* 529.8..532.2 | 53.6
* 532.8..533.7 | 47.3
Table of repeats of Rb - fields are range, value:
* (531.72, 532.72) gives 49.8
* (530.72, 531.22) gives 59.8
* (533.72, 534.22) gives 48.9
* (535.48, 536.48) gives 52.8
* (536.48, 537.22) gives 47.3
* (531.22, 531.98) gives 53.3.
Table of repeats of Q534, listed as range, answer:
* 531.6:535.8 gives 49.6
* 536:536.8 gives 50.9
